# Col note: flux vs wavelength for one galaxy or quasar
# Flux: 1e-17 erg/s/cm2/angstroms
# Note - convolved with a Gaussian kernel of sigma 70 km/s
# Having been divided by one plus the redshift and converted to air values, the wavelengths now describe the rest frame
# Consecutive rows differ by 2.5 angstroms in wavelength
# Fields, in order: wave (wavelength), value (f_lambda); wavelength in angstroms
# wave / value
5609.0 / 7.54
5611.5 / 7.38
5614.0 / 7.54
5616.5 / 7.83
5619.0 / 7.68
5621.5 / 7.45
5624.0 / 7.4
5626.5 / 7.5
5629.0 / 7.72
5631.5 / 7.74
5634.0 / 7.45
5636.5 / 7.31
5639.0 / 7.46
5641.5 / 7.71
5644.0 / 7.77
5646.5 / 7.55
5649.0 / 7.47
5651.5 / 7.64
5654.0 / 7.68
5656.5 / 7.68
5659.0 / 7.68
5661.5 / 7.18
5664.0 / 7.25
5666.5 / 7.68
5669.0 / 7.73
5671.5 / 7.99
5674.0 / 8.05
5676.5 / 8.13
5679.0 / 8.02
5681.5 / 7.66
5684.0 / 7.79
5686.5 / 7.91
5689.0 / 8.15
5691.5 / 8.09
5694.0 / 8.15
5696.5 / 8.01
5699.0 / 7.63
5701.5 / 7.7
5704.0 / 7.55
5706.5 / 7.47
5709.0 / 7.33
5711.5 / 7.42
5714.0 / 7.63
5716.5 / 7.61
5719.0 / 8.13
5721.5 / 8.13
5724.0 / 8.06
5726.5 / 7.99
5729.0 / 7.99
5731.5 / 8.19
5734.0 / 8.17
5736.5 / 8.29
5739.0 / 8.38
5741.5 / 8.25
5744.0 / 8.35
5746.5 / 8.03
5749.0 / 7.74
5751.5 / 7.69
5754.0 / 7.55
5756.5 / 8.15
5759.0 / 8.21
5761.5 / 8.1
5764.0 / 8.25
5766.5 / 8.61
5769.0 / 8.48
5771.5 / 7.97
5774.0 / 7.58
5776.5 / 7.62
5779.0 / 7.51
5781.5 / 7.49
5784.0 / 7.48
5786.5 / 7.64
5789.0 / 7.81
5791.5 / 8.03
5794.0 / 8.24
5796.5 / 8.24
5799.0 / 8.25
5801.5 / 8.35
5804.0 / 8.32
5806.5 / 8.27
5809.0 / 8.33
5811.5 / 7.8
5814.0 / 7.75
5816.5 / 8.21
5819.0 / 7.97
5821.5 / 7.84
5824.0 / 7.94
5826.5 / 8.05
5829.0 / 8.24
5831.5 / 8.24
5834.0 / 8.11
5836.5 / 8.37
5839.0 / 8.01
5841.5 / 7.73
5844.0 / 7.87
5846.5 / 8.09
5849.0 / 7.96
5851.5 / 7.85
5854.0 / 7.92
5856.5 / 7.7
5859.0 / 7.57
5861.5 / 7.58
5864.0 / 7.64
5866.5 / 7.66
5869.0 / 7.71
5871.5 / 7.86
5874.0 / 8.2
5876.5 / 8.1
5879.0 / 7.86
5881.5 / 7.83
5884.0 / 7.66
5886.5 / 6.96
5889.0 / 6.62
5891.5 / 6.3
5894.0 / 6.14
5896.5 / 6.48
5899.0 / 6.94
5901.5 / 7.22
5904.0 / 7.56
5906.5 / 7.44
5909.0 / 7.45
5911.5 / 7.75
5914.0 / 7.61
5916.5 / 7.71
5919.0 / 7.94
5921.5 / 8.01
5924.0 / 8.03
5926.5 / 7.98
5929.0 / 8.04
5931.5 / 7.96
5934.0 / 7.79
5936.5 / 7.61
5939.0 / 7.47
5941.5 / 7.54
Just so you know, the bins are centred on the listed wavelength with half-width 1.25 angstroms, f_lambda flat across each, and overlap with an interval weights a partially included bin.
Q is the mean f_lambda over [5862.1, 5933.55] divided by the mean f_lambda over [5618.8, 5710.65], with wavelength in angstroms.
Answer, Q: 0.98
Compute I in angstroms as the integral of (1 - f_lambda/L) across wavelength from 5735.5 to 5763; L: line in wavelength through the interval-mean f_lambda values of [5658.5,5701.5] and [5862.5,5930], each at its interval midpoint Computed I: -1.2 angstroms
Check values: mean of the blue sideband 7.83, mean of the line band 8.07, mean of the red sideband 7.51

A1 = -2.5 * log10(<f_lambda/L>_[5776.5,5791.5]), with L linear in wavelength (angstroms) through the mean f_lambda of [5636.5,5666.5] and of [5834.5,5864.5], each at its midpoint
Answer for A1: 0.02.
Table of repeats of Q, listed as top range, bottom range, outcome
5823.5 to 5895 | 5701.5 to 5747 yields 0.97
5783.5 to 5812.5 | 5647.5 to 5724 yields 1.04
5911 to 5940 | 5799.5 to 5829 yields 0.97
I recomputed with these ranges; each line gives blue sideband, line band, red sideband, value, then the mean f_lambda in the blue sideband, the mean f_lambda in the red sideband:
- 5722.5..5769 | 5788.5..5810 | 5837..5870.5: -0.7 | 8.12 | 7.8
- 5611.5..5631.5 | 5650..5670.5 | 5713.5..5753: 0.5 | 7.58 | 8.04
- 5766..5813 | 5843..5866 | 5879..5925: -0.6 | 7.99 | 7.32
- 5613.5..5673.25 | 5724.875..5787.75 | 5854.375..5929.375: -3.6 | 7.59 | 7.52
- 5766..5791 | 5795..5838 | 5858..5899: -2.8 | 7.8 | 7.37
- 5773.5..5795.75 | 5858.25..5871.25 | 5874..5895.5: -0.6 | 7.73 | 7.23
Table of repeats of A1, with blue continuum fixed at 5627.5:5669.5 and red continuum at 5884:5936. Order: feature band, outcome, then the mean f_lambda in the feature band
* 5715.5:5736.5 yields -0.07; 8.05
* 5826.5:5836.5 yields -0.10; 8.2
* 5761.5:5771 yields -0.12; 8.36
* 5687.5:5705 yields -0.05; 7.9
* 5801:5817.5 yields -0.09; 8.14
